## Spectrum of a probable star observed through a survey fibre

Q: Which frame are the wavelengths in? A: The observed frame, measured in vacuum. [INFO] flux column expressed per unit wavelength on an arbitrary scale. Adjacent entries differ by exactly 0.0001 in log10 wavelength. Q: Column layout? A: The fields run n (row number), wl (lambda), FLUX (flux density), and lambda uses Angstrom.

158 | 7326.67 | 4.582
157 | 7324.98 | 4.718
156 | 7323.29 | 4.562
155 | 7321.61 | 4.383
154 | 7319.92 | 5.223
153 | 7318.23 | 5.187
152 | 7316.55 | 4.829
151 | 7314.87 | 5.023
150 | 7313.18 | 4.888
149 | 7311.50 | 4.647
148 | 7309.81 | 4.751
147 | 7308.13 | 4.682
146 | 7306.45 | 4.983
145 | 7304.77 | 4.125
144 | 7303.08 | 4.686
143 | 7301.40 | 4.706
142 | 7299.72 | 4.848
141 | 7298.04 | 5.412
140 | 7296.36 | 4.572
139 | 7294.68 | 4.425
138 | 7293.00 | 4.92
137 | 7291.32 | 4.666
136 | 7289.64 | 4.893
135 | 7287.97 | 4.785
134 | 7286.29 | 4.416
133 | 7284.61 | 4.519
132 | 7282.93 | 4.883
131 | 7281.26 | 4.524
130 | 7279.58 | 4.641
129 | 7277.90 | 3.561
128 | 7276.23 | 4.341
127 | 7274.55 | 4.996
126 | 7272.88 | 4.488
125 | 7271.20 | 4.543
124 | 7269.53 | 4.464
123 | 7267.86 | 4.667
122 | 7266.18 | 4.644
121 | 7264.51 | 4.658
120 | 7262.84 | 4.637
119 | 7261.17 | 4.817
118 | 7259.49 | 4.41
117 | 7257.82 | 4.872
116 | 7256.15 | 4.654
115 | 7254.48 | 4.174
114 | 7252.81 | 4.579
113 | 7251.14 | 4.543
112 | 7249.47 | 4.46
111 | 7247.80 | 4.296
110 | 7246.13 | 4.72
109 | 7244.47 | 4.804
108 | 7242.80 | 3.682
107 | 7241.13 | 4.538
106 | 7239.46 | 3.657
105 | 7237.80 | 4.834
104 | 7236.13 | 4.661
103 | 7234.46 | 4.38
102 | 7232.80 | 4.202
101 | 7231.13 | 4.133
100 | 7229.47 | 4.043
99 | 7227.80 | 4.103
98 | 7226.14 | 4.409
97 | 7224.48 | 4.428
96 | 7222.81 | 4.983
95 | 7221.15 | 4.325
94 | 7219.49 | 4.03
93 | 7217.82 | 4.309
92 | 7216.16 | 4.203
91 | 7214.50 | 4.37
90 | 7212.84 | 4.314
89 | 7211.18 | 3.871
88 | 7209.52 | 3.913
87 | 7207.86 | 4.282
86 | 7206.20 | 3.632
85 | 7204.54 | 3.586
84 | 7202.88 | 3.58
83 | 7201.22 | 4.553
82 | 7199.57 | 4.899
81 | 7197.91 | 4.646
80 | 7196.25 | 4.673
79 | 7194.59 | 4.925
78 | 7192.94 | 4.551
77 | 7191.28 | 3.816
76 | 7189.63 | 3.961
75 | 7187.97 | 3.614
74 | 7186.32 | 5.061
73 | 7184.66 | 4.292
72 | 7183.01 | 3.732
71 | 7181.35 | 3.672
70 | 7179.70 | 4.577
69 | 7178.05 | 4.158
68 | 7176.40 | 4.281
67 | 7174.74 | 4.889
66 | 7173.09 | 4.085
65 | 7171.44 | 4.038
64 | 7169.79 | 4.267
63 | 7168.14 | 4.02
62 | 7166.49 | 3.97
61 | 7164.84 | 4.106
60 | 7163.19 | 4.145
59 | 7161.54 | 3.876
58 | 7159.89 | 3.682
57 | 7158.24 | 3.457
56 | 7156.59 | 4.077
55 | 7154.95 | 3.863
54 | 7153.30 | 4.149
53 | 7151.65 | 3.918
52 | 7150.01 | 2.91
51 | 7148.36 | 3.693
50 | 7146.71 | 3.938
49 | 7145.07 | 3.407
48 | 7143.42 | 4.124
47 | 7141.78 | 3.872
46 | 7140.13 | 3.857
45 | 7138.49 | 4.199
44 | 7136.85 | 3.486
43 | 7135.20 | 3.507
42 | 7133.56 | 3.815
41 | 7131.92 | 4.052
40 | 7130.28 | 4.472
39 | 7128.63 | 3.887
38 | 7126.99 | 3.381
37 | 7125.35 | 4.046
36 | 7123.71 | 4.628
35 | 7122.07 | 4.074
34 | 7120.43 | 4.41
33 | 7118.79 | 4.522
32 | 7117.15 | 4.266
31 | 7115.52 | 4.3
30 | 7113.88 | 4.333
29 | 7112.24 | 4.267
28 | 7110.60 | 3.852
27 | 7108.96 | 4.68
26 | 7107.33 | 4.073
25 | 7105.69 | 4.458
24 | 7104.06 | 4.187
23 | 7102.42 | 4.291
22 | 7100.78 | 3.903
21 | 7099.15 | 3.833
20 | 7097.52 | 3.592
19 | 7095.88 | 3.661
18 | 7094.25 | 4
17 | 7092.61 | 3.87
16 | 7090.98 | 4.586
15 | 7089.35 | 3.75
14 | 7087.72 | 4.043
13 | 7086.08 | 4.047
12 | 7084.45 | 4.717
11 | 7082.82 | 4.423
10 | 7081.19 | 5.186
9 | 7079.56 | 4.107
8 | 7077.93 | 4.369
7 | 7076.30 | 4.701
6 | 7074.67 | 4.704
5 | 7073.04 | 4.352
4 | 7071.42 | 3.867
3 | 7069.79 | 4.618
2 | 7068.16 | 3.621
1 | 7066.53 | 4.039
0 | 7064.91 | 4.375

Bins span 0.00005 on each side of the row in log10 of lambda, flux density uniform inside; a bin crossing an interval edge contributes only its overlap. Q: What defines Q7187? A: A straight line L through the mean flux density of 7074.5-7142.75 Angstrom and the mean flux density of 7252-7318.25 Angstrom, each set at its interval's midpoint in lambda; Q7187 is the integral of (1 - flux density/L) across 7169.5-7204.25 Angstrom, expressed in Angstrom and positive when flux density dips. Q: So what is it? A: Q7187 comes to 0.7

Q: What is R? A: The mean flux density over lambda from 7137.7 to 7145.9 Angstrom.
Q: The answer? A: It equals 3.89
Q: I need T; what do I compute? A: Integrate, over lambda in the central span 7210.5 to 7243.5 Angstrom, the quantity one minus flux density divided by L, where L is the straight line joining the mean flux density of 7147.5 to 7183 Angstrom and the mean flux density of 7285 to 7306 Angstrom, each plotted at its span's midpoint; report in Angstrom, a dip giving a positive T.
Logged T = 0.37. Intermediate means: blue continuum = 3.99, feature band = 4.28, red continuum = 4.71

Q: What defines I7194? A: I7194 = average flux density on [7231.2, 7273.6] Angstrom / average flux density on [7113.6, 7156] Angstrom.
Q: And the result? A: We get 1.13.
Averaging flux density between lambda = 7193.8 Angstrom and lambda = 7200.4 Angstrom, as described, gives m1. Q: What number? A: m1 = 4.78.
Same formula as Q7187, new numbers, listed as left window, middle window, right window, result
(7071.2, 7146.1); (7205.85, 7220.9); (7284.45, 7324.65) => 1.2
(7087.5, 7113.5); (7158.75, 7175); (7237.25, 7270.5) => 0.7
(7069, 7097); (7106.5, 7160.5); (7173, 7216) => 3.6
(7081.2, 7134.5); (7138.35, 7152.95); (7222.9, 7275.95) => 1.6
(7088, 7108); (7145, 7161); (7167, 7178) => 1.8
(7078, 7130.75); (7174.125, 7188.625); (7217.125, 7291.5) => 0.3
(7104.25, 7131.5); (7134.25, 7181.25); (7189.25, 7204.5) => 3.9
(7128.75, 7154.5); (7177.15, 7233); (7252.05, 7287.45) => -0.6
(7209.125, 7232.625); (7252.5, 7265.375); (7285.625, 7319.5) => -0.3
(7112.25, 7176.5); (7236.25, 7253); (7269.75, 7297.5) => 0.0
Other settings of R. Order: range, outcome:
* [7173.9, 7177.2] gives 4.58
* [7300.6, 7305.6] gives 4.5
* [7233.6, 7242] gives 4.41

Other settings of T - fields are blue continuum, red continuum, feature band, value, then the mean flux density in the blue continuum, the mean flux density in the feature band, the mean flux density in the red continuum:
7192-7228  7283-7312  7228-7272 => 0.3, 4.3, 4.46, 4.71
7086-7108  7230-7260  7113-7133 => -0.5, 4.02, 4.19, 4.42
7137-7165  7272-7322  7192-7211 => -0.7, 3.82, 4.28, 4.7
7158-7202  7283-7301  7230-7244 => 0.7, 4.23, 4.27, 4.75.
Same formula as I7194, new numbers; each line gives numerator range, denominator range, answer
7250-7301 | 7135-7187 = 1.16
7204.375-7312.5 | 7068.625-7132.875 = 1.06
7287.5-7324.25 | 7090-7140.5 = 1.17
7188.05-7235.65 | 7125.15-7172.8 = 1.10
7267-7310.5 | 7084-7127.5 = 1.12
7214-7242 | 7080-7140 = 1.05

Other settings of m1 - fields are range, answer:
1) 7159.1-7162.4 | 3.78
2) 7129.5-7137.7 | 3.87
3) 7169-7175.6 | 4.32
